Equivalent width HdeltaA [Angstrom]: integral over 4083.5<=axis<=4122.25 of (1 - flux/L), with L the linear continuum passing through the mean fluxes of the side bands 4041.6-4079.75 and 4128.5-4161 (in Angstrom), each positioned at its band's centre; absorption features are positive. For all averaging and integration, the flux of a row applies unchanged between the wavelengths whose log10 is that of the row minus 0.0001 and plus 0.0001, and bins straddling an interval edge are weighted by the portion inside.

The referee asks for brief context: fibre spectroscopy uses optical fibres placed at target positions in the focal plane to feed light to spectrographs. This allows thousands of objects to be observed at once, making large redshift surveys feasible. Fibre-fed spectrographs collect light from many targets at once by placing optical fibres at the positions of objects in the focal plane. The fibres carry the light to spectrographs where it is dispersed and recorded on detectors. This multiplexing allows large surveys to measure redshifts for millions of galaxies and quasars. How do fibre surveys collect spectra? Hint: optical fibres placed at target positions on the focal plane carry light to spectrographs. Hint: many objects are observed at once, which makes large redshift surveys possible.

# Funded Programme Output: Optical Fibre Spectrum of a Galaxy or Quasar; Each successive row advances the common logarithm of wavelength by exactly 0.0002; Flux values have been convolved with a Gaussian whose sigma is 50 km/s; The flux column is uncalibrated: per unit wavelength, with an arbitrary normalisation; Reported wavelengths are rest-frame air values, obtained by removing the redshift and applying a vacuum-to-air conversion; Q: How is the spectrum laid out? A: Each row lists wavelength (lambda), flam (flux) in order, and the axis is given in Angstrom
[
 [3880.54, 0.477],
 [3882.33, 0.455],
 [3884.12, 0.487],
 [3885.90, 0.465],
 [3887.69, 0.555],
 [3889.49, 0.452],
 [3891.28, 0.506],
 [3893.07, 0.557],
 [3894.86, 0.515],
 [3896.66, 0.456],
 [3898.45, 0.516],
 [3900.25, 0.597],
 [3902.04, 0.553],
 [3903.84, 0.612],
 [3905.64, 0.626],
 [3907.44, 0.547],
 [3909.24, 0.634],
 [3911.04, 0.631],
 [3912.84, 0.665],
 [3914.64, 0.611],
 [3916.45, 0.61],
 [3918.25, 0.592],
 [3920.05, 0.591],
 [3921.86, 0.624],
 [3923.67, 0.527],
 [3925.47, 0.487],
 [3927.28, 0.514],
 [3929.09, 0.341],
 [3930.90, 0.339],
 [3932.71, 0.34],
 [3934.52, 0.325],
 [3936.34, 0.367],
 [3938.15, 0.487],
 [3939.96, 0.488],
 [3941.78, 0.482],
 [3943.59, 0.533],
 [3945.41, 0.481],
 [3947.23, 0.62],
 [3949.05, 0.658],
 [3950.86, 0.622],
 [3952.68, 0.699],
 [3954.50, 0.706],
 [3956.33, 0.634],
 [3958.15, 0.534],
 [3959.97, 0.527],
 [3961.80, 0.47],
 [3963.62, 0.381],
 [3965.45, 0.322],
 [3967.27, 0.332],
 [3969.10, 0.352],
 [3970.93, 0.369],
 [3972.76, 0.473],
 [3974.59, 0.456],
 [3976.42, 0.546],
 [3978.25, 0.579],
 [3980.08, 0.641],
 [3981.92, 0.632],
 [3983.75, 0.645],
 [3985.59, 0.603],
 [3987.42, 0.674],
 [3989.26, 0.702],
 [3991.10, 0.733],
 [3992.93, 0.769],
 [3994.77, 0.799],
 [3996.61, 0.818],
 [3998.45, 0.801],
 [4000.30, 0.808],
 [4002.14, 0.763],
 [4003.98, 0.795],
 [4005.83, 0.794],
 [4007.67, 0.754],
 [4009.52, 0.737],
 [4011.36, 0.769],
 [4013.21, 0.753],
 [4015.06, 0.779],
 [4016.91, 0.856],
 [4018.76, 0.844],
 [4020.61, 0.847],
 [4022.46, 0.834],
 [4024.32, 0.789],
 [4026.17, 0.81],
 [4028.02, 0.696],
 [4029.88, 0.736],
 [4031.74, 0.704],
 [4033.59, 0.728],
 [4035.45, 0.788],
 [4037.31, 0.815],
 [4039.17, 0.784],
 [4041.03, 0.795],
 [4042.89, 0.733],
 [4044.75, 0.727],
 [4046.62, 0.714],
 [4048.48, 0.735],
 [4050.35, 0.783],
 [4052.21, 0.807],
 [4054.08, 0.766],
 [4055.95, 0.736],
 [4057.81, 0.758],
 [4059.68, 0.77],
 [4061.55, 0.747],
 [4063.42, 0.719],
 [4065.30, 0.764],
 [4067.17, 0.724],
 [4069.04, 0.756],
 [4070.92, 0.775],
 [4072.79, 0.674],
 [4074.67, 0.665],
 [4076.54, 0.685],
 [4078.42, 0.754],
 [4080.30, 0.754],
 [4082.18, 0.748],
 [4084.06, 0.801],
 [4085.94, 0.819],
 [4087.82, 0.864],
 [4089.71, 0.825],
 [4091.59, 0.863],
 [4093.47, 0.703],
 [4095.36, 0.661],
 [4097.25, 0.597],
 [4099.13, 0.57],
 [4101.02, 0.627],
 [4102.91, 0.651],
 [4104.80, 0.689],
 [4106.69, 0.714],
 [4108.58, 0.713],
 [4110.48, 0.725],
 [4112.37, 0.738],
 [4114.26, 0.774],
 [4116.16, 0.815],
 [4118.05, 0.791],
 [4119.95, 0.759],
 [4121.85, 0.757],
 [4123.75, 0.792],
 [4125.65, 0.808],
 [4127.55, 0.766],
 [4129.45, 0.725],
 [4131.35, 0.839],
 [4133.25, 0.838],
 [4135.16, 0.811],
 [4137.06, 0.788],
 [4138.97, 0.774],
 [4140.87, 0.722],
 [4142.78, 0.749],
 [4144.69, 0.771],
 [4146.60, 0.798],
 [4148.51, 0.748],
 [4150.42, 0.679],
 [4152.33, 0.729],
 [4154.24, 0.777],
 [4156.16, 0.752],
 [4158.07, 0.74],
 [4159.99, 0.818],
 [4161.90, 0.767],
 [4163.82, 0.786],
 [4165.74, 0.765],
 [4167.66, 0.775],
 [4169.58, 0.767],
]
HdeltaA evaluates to 1.0 Angstrom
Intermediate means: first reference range 0.74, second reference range 0.768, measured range 0.735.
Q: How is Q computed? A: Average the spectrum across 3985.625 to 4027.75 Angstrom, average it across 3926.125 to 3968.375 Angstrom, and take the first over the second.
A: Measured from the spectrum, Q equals 1.6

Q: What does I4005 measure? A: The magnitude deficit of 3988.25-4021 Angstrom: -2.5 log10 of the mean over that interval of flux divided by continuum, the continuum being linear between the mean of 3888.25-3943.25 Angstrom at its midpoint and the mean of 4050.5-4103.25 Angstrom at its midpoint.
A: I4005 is -0.22 mag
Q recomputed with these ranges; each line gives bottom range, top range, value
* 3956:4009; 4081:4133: 1.22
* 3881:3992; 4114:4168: 1.45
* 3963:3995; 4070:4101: 1.32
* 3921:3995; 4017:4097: 1.44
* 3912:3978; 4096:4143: 1.47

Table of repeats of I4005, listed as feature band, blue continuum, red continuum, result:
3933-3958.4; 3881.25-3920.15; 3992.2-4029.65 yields 0.205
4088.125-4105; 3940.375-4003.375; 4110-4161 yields 0.052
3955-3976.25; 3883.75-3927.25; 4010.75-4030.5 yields 0.449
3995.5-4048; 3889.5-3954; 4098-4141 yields -0.207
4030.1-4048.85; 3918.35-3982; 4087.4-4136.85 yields -0.184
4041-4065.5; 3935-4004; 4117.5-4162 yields -0.117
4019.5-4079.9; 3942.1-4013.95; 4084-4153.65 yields -0.102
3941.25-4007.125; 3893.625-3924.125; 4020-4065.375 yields 0.114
